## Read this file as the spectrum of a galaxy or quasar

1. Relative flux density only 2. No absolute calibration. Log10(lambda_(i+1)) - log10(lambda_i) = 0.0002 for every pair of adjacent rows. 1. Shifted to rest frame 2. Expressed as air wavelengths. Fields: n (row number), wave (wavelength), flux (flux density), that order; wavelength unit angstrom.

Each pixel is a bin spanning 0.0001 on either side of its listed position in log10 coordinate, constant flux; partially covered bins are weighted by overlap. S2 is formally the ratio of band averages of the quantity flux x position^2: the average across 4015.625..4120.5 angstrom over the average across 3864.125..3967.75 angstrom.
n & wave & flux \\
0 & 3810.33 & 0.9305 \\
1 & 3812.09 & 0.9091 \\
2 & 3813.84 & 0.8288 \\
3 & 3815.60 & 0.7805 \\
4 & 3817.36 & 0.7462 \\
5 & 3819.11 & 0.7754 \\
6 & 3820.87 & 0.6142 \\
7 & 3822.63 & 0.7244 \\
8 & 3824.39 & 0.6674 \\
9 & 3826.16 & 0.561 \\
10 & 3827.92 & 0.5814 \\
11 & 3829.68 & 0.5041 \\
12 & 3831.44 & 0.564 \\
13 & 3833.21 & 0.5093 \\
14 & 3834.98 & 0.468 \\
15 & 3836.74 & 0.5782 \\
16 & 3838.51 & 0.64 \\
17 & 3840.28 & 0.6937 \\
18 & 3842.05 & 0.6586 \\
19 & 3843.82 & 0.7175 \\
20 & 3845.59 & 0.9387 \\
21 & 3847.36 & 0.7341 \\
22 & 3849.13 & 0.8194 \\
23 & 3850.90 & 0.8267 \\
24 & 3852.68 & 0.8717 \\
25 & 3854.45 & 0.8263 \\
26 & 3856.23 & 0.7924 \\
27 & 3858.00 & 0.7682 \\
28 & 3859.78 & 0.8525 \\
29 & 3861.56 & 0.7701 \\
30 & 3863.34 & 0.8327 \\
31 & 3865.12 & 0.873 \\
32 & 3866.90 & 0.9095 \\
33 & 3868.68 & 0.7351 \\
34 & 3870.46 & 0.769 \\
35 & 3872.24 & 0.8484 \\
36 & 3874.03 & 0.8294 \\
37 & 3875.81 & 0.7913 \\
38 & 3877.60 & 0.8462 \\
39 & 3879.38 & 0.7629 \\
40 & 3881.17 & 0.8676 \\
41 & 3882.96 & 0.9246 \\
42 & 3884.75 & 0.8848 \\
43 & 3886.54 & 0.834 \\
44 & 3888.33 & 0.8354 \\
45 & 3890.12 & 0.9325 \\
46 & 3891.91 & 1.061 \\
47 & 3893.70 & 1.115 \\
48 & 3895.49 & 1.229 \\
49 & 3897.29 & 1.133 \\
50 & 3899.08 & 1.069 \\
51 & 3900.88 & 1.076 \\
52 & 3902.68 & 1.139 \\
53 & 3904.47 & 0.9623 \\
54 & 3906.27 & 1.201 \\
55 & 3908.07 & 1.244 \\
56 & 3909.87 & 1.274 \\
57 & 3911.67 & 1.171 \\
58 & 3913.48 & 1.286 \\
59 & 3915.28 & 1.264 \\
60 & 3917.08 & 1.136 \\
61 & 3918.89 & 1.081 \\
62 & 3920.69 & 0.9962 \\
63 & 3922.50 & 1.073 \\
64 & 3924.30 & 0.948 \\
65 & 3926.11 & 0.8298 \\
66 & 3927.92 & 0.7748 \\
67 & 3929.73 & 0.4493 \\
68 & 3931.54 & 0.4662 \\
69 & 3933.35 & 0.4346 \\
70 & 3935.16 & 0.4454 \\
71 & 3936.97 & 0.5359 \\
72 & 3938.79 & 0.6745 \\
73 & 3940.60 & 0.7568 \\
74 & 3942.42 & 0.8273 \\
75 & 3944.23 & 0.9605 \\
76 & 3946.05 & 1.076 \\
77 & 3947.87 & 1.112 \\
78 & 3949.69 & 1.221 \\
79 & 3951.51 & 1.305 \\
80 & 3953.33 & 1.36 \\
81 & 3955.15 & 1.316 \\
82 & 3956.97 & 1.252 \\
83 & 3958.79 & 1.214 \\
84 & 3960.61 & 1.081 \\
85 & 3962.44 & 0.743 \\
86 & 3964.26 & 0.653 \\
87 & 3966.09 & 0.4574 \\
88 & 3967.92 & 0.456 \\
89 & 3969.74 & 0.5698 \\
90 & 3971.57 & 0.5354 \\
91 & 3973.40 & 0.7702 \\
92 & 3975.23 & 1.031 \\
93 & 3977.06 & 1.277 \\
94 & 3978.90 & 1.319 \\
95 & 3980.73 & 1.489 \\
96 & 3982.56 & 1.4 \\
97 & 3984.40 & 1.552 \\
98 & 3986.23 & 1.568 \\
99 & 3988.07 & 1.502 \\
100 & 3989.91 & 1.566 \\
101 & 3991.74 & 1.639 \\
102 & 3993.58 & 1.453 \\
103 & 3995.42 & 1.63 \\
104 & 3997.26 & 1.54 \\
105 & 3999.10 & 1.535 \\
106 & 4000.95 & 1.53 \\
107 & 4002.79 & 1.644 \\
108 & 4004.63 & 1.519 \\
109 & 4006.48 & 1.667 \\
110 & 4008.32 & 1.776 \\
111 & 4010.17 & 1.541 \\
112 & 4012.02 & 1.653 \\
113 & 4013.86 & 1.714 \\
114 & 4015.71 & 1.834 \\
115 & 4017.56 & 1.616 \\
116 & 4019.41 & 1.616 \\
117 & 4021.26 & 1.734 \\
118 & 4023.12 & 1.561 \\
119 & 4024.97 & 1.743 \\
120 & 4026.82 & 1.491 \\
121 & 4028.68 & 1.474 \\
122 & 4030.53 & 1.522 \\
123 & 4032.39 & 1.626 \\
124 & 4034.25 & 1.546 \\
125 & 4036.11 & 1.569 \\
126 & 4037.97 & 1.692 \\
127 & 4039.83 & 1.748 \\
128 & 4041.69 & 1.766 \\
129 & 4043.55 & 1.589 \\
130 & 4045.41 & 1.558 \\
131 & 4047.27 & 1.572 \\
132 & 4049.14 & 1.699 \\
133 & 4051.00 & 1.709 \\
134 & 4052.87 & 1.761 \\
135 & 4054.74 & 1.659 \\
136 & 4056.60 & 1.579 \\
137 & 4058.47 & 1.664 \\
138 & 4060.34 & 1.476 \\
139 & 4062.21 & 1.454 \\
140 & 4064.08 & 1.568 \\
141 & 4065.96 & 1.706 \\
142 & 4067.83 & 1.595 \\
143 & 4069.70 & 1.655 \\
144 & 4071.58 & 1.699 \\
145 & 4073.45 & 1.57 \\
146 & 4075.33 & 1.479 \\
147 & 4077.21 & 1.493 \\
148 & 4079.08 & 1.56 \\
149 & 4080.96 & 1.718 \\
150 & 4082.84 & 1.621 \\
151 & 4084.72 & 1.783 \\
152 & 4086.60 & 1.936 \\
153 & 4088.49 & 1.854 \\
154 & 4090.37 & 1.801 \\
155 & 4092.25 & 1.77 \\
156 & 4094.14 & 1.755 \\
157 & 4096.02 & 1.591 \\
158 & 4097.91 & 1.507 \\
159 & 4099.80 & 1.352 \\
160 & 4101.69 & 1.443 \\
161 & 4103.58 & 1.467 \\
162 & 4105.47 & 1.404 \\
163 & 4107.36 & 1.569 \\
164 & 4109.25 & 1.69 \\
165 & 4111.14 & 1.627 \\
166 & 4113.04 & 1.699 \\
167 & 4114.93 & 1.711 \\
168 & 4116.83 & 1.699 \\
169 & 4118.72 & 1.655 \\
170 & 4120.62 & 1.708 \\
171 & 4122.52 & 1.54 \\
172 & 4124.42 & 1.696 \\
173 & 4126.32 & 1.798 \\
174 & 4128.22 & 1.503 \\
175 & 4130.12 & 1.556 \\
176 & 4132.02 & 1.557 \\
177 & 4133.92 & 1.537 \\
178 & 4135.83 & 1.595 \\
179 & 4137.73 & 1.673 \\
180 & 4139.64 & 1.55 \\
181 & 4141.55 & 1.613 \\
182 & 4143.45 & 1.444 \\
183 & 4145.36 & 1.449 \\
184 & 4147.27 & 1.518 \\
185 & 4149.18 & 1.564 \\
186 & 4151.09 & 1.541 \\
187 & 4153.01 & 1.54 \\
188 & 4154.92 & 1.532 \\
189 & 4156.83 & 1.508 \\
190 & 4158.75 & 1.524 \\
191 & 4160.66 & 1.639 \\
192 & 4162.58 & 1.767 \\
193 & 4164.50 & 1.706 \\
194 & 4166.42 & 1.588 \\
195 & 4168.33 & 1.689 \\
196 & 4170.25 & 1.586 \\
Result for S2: 1.86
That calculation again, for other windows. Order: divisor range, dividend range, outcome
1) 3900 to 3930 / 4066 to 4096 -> 1.72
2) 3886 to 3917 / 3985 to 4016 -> 1.51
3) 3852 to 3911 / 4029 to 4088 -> 1.90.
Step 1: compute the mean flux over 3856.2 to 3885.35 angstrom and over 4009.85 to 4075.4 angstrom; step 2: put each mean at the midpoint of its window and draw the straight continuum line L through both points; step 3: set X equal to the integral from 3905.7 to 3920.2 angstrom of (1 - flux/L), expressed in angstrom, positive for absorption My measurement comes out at -2.54 angstrom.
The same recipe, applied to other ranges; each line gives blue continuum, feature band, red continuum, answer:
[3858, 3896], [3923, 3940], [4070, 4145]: 6.8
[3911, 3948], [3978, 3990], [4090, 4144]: -4.5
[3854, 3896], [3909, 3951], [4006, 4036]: 8.7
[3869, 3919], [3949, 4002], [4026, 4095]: 4.8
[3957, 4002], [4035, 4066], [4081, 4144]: -4.5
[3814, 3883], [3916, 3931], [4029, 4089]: 2.2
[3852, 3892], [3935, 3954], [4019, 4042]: 4.0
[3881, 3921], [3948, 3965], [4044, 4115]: 1.6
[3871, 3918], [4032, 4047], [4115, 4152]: -2.9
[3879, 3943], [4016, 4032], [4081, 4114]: -2.8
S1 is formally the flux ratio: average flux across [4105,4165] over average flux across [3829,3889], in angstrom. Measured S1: 2.08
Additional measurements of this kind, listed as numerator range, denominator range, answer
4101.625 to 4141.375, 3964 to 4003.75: 1.29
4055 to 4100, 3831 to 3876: 2.17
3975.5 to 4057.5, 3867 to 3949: 1.72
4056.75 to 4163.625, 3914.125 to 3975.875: 1.83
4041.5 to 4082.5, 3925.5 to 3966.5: 1.85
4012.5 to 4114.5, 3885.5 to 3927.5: 1.51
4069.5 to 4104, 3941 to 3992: 1.48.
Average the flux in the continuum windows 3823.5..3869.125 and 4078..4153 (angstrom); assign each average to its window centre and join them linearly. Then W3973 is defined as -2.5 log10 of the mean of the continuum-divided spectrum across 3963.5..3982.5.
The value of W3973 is 0.29 mag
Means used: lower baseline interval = 0.719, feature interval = 0.882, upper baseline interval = 1.62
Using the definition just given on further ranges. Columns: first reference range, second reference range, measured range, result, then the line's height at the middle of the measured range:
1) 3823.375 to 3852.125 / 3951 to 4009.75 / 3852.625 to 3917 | -0.12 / 0.857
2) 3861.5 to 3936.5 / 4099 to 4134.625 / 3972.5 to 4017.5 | -0.23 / 1.22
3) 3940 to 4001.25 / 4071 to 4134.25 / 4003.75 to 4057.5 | -0.19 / 1.38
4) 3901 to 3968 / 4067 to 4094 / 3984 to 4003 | -0.24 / 1.25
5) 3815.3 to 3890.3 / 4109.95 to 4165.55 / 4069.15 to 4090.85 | -0.17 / 1.43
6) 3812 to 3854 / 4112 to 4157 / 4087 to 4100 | -0.15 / 1.47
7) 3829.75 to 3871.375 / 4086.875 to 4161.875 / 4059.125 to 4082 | -0.11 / 1.43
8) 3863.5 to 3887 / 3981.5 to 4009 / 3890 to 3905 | -0.13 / 0.972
